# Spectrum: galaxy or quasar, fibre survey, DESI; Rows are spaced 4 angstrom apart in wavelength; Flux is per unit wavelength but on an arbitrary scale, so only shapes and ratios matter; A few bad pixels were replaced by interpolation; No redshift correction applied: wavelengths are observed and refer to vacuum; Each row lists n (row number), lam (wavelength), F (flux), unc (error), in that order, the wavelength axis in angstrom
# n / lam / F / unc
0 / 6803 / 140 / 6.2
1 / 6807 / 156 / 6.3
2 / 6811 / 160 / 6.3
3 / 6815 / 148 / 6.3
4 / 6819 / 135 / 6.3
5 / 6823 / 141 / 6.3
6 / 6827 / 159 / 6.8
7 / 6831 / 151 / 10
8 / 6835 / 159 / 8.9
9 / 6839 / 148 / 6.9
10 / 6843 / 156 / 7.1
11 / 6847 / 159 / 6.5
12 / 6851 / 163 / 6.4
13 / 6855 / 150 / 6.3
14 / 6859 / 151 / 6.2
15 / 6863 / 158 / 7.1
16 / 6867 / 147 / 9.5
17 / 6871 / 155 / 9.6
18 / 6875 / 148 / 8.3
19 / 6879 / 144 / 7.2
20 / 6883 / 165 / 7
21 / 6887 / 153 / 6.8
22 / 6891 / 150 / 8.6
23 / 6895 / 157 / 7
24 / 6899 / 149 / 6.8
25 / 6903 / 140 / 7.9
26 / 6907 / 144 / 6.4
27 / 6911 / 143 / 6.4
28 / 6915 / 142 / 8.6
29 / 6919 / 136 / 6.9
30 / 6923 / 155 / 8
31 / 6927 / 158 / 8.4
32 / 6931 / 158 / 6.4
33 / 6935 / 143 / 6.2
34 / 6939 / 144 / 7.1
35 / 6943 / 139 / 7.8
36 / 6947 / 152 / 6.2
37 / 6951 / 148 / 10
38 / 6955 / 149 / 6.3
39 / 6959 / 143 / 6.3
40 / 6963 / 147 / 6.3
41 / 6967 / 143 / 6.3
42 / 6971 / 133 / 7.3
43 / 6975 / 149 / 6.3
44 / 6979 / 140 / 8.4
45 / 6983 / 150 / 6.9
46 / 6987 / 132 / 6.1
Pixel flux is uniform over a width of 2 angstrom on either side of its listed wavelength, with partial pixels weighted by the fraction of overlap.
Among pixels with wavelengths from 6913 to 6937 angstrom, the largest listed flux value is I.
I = 158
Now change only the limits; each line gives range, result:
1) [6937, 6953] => 152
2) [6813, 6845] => 159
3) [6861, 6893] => 165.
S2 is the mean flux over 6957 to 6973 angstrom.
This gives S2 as 142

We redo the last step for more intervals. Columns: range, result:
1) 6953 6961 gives 146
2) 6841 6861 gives 156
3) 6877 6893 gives 153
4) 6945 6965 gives 148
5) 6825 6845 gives 155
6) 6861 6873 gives 153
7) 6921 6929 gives 156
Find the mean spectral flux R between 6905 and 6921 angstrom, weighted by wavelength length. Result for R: 141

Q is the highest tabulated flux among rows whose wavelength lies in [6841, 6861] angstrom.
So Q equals 163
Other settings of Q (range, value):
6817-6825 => 141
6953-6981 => 149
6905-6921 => 144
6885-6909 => 157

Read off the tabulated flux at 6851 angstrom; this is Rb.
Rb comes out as 163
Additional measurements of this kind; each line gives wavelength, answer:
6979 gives 140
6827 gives 159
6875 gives 148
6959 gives 143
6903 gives 140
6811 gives 160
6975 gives 149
